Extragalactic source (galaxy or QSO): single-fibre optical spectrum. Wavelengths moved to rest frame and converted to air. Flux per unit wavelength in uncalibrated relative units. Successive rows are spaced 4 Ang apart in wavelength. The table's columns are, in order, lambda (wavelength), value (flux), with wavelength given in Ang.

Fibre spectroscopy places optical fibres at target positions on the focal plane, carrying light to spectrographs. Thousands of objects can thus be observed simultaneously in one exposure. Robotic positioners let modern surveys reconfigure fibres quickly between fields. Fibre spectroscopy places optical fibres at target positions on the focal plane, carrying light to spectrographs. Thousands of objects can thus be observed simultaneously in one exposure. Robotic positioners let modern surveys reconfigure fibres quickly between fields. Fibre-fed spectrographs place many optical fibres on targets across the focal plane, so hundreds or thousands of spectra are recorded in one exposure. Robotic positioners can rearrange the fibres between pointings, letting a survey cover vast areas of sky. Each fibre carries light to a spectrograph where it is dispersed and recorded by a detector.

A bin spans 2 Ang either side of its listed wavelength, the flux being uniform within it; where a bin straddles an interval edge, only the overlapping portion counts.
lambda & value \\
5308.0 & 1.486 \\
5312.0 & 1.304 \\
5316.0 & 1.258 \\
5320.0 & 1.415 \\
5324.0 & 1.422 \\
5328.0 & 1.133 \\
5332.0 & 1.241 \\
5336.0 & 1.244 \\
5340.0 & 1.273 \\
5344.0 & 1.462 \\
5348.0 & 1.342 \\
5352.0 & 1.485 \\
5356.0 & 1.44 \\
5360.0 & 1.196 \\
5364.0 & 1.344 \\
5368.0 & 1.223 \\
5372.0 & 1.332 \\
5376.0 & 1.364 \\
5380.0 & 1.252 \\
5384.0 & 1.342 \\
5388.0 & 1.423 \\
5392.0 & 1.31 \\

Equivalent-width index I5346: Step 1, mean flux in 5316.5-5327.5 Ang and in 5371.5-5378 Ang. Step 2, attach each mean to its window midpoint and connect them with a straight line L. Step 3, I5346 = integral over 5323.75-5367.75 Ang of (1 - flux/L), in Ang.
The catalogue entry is 1.2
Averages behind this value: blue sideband 1.36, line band 1.32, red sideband 1.35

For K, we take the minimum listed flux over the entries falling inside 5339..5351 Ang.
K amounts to 1.273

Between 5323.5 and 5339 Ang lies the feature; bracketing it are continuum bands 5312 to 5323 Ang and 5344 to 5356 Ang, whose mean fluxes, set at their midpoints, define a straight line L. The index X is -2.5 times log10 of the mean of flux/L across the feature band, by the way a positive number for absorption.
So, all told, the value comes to 0.11 mag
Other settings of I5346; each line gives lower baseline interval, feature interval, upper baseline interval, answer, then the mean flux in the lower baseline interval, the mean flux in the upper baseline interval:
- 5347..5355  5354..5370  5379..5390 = 1.1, 1.43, 1.35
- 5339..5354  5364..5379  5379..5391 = 0.6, 1.4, 1.34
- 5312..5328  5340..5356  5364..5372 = -1.4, 1.33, 1.28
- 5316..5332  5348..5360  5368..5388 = -0.8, 1.3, 1.32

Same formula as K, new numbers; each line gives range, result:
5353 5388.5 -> 1.196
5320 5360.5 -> 1.133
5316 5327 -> 1.258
